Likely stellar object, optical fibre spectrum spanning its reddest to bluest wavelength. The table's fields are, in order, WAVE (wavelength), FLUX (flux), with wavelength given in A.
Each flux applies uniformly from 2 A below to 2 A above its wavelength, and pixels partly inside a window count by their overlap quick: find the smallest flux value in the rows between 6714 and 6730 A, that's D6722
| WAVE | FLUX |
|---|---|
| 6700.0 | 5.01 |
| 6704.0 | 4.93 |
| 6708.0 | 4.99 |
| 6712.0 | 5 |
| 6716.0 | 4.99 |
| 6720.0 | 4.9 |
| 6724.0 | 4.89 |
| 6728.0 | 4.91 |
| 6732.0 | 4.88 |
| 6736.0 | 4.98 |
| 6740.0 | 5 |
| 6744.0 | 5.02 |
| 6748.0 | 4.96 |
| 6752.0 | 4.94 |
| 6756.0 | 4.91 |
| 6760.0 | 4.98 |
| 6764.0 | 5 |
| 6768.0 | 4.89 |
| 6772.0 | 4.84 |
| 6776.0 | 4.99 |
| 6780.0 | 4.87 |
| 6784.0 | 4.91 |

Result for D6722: 4.89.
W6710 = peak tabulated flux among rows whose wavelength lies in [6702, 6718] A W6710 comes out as 5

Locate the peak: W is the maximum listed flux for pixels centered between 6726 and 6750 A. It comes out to 5.02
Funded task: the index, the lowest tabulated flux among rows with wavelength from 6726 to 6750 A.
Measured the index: 4.88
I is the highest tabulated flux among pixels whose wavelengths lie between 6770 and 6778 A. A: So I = 4.99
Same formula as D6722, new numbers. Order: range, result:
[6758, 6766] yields 4.98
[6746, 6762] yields 4.91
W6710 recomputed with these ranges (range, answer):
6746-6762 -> 4.98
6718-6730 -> 4.91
